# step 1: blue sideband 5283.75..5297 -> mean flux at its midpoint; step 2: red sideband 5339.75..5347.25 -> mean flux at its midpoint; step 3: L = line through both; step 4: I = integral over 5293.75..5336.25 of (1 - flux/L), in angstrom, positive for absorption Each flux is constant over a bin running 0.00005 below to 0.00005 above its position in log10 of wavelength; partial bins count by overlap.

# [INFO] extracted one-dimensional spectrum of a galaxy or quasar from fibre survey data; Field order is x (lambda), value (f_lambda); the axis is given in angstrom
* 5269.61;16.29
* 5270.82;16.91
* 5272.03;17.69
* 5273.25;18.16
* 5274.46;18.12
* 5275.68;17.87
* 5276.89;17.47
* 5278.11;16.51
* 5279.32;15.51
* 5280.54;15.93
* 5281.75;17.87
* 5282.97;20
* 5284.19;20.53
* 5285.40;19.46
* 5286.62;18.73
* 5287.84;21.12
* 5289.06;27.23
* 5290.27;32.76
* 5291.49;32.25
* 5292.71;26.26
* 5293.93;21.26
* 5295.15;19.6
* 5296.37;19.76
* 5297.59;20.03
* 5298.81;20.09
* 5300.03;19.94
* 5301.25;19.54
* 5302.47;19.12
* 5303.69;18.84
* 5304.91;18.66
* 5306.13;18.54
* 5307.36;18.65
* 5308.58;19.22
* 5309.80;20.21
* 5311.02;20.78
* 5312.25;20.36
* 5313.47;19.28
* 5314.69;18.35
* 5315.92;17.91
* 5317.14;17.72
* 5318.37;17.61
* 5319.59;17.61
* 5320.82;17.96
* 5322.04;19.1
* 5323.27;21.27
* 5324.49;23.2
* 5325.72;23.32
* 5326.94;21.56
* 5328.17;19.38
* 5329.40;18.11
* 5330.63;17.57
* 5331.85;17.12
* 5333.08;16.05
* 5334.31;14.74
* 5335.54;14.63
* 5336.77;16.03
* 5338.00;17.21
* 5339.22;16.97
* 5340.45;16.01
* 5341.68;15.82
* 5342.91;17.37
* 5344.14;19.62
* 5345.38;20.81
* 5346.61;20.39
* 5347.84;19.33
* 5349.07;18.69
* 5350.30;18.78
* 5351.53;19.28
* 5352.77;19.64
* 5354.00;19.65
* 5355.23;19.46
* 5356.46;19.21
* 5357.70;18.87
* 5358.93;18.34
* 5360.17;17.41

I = 4.2 angstrom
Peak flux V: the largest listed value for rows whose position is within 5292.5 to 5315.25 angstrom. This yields 26.26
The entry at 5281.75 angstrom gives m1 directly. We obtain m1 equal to 17.87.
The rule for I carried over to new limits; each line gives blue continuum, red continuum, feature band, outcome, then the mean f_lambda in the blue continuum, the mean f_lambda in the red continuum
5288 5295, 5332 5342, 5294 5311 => 3.3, 27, 16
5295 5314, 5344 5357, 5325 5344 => 1.9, 19.5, 19.5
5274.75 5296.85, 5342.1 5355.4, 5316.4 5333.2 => 0.7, 21.1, 19.3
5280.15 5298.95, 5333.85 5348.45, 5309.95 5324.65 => 0.3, 22.2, 17.4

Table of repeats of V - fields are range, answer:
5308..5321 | 20.78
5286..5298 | 32.76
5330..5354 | 20.81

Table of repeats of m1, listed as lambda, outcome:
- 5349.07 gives 18.69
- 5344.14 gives 19.62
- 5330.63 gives 17.57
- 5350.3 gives 18.78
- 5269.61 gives 16.29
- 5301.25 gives 19.54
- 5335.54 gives 14.63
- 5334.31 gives 14.74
